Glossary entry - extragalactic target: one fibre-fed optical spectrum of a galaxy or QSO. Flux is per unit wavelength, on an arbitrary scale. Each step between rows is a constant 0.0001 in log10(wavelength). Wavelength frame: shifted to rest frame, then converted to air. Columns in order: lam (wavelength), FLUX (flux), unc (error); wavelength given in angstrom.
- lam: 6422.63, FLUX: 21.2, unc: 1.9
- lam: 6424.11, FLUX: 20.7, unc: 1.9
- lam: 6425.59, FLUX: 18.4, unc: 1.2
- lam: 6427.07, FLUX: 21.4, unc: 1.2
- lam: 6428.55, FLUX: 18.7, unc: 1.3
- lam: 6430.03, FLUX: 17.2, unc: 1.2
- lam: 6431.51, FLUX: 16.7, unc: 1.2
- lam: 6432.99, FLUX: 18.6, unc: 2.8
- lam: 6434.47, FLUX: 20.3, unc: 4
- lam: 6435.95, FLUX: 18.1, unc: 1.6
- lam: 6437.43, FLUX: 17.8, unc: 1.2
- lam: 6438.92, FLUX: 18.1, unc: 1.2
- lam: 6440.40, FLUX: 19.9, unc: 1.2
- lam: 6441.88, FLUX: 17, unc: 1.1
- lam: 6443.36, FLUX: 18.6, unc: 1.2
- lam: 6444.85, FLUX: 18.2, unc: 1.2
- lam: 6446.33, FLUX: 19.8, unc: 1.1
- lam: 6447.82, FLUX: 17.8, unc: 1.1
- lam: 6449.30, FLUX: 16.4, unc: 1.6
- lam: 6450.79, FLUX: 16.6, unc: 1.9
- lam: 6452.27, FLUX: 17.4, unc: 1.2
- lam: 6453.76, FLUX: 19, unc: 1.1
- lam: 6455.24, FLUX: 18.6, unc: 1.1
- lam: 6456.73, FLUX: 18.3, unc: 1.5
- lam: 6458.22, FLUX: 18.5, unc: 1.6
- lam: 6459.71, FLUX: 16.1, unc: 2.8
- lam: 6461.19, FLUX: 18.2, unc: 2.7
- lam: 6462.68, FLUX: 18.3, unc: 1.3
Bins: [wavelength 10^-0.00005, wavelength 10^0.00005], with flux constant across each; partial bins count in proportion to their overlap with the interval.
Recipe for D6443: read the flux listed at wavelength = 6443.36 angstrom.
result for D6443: 18.6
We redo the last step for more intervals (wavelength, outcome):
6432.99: 18.6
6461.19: 18.2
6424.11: 20.7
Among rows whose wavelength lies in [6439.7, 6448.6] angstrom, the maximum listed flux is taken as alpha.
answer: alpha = 19.9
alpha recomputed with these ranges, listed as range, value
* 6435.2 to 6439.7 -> 18.1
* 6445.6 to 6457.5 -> 19.8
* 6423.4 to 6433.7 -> 21.4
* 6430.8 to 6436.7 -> 20.3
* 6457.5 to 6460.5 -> 18.5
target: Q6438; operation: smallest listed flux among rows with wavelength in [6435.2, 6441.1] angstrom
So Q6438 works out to 17.8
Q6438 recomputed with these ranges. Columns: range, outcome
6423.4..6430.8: 17.2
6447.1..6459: 16.4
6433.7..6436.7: 18.1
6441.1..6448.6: 17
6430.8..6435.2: 16.7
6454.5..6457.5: 18.3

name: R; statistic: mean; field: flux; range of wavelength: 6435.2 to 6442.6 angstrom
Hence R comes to 18.2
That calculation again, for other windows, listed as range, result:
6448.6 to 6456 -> 17.6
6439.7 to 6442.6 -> 18.5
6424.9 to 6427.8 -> 19.9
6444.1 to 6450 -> 18.1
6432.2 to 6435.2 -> 19.4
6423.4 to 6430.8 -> 19.3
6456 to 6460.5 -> 17.6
